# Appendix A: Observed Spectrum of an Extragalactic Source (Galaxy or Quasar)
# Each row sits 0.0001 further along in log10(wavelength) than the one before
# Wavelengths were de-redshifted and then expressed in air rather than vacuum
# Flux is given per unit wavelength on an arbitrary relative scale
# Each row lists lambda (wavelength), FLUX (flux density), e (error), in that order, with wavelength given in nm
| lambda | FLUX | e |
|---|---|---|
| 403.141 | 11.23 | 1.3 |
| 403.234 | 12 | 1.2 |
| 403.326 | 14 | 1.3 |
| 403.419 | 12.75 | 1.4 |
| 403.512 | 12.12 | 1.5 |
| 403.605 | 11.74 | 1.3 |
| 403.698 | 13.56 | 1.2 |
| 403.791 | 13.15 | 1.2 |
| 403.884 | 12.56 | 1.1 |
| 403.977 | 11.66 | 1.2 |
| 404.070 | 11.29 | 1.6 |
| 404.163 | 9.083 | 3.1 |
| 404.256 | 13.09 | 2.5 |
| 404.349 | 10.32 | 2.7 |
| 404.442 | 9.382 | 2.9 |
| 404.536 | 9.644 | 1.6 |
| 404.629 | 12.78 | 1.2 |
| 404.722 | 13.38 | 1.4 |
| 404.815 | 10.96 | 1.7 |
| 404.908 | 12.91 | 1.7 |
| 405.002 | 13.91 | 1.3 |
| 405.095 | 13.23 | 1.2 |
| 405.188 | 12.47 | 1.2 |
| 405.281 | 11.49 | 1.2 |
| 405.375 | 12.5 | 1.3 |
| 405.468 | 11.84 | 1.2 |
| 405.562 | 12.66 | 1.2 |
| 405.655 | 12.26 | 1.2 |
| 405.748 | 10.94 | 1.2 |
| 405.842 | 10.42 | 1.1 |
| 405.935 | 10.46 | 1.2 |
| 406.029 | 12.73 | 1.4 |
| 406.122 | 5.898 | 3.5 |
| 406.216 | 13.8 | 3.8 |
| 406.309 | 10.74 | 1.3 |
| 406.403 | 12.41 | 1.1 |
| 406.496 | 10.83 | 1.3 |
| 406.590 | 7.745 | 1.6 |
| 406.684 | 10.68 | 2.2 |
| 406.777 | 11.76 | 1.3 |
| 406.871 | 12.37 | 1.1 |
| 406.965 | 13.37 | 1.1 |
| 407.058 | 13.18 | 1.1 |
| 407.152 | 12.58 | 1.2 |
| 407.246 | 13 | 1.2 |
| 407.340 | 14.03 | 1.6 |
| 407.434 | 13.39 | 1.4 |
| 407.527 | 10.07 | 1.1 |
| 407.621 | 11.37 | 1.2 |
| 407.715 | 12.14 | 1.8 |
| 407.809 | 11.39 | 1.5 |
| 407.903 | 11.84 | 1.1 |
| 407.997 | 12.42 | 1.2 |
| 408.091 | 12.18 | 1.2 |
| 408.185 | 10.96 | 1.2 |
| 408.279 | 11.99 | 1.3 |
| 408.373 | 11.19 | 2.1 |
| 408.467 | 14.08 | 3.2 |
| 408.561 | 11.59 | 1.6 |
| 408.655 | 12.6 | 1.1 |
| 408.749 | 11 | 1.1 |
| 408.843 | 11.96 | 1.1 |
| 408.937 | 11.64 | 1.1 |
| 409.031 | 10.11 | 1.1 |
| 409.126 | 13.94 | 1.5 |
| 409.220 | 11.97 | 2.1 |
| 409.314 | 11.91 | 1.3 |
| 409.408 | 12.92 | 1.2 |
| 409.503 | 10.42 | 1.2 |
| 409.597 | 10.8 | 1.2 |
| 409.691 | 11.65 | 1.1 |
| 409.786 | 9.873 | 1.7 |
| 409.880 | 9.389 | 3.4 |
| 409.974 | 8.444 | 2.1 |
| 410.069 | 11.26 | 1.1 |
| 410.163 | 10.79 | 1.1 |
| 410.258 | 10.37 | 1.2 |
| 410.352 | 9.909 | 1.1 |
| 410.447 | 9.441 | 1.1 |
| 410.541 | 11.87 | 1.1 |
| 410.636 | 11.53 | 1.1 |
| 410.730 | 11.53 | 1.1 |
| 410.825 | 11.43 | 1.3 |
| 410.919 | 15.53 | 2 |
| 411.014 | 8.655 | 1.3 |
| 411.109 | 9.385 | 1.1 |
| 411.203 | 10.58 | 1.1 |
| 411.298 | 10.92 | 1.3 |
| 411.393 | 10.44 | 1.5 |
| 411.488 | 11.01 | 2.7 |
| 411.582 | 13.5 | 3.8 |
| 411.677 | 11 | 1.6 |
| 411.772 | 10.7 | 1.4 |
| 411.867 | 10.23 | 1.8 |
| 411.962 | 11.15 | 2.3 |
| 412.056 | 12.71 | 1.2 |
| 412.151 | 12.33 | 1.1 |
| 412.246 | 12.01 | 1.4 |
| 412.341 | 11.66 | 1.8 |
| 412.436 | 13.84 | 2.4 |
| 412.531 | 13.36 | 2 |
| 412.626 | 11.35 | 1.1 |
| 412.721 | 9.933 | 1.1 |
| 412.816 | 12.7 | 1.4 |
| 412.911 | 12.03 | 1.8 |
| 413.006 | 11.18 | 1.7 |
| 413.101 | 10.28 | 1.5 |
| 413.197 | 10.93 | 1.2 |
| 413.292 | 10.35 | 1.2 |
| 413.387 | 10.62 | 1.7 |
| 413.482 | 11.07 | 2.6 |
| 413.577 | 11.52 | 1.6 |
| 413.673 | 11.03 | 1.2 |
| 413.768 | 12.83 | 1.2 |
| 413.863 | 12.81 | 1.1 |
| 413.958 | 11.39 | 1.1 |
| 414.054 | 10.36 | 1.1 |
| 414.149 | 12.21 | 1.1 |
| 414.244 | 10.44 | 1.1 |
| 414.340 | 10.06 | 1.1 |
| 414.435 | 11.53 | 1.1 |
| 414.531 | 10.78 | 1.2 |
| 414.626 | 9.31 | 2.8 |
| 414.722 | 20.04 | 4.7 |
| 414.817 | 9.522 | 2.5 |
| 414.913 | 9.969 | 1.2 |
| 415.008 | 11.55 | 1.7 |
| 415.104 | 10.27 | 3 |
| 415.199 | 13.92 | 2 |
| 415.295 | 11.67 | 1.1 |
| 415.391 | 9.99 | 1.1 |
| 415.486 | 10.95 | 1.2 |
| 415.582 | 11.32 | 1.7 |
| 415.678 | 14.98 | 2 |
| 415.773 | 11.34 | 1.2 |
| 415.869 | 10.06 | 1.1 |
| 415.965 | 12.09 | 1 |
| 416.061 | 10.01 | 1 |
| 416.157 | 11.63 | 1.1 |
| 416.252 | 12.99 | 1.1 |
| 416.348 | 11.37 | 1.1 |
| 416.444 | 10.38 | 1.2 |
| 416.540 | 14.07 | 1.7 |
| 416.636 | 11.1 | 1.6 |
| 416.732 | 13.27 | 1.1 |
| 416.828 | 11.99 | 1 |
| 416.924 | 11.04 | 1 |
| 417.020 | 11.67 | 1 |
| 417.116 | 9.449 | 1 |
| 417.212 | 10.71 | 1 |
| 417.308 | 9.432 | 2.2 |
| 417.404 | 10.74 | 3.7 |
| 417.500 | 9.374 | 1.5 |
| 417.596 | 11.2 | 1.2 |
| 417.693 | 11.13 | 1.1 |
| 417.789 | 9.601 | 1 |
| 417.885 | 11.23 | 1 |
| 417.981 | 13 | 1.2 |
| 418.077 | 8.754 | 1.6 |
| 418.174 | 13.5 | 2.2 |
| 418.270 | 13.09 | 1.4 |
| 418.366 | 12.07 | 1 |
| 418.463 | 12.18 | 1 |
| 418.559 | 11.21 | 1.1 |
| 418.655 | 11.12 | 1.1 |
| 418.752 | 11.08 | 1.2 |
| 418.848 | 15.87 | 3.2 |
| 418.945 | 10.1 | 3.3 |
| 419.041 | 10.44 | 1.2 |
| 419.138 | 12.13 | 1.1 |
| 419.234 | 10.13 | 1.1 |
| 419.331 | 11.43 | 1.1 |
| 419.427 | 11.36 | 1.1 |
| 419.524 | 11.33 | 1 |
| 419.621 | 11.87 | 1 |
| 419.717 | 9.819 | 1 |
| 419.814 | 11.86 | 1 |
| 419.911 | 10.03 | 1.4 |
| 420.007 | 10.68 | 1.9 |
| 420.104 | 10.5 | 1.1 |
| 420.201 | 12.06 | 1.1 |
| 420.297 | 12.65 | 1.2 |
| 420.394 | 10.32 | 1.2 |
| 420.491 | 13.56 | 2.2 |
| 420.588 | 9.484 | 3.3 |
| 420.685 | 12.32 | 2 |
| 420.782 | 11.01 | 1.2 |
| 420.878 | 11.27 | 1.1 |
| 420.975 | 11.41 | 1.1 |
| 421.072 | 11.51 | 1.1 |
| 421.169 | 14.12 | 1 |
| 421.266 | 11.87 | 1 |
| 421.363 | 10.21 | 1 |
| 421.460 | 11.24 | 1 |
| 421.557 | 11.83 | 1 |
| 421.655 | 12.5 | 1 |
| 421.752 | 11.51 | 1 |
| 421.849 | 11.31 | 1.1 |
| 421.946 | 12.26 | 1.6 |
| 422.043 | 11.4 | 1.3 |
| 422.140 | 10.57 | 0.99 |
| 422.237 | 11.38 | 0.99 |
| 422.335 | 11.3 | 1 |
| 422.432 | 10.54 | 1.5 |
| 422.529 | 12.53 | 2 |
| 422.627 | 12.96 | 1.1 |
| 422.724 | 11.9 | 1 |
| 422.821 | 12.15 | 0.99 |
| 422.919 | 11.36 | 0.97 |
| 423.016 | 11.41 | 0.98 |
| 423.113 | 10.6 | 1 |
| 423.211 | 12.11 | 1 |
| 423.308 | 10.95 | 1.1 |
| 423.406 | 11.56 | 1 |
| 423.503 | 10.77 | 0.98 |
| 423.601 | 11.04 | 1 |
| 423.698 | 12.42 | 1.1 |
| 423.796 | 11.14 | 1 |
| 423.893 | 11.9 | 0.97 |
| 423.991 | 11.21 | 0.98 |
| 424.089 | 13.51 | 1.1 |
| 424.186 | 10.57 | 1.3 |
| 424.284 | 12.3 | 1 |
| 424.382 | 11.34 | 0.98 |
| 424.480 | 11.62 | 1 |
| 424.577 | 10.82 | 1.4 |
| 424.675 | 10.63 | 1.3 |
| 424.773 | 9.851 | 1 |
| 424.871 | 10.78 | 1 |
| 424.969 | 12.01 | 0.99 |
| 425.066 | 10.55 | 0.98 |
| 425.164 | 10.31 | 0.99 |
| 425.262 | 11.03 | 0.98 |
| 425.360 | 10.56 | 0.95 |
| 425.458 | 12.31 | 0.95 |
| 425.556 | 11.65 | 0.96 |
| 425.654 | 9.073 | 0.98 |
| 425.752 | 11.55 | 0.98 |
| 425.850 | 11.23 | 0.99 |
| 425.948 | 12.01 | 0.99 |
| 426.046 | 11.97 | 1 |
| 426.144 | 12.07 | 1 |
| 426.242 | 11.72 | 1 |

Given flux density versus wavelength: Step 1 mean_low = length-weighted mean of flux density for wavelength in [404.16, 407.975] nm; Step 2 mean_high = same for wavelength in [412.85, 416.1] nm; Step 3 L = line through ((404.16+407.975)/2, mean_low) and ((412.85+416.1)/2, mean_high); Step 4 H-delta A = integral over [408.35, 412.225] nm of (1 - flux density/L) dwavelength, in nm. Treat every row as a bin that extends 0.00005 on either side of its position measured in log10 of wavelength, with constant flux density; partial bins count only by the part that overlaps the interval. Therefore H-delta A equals 0.10 nm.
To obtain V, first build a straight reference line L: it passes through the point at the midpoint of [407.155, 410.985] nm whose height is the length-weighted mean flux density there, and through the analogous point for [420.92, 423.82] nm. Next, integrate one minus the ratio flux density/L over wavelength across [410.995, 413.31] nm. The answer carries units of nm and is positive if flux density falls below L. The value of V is 0.05 nm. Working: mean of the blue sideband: 11.6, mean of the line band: 11.3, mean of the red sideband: 11.6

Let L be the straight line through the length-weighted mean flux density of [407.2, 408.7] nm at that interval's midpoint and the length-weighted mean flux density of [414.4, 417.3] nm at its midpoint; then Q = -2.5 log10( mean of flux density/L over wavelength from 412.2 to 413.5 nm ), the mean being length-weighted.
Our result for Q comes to 0.03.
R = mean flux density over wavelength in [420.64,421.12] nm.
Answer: 11.5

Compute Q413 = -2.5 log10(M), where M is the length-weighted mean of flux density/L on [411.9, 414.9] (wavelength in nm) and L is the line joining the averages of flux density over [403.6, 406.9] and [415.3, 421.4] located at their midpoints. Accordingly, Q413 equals -0.015 mag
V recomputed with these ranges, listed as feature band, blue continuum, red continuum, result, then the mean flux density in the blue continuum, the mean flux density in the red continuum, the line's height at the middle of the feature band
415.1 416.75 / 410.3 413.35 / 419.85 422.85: -0.05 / 11.4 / 11.6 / 11.4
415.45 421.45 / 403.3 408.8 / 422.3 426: 0.05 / 11.9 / 11.4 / 11.5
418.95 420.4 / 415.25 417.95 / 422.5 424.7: 0.04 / 11.3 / 11.6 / 11.4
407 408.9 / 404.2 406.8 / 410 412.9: -0.12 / 11.5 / 11.4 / 11.4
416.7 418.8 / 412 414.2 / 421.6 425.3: 0.06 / 11.7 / 11.4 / 11.6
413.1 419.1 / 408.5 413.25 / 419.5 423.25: -0.01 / 11.3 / 11.5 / 11.4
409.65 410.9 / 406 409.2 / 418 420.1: 0.11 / 11.8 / 11.4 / 11.7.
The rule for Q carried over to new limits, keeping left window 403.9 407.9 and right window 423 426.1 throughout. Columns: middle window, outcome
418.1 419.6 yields -0.03 mag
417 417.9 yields 0.10 mag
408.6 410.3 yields 0.04 mag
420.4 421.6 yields -0.02 mag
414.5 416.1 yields -0.02 mag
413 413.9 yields 0.03 mag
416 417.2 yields -0.01 mag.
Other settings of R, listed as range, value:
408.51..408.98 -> 11.8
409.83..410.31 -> 10.1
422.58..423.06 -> 12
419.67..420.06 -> 10.6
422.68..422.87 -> 12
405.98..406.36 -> 10.8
